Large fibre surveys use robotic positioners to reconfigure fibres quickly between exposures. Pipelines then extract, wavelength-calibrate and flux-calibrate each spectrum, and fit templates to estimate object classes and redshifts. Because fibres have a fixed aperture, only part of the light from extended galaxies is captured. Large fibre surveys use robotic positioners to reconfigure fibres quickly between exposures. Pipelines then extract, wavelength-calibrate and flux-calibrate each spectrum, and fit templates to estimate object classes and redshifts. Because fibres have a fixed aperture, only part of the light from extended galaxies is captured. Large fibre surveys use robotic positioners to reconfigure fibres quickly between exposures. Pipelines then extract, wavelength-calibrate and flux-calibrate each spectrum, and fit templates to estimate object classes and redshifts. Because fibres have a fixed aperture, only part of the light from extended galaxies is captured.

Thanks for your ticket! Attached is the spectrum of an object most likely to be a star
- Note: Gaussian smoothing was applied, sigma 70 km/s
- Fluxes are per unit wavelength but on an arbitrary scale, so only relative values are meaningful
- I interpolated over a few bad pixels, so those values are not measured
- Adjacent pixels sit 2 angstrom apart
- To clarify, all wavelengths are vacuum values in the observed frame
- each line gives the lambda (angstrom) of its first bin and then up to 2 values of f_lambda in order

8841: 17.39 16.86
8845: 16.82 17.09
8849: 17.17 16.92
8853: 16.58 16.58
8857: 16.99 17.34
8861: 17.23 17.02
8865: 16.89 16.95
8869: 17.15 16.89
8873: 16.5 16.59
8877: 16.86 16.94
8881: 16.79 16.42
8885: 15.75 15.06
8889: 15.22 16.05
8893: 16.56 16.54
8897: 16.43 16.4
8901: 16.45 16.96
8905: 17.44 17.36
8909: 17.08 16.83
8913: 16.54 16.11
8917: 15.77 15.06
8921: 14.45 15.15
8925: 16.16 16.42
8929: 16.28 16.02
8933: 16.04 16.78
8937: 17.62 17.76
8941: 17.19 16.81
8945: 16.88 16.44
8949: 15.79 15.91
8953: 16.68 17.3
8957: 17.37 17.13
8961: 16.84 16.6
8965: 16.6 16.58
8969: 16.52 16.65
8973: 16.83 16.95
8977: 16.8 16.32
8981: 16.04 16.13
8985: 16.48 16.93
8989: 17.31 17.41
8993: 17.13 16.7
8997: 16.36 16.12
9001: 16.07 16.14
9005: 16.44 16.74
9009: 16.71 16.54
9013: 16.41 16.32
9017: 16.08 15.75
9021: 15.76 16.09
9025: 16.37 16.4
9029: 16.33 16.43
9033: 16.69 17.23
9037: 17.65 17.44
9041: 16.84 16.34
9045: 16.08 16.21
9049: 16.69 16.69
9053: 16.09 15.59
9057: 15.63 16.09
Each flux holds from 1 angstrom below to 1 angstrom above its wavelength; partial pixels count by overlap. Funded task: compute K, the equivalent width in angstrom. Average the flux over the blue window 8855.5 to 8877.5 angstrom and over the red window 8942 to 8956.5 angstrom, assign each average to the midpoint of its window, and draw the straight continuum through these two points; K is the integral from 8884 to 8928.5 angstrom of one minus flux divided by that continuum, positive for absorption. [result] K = 1.6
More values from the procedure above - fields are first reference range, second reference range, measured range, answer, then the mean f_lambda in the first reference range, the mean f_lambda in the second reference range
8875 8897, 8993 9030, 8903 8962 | -0.9 angstrom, 16.2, 16.3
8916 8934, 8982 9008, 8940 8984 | -1.3 angstrom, 15.7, 16.6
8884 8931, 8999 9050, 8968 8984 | -0.2 angstrom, 16.2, 16.5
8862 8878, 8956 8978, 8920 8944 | 0.6 angstrom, 16.9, 16.8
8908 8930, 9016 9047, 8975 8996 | -0.6 angstrom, 16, 16.5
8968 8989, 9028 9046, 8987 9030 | 0.6 angstrom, 16.6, 16.8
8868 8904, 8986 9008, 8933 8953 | -0.3 angstrom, 16.4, 16.7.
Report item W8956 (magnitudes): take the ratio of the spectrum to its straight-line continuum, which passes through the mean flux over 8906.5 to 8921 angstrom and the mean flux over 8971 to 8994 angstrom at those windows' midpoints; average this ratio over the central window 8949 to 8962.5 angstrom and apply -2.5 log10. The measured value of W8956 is -0.02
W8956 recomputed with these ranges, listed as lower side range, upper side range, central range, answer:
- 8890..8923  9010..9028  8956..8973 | -0.03 mag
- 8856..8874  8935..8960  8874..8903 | 0.04 mag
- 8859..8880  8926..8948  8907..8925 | 0.06 mag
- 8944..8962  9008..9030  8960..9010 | -0.01 mag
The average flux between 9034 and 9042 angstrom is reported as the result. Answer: 17.3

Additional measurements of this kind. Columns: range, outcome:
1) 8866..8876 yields 16.8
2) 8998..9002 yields 16.1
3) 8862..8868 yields 17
